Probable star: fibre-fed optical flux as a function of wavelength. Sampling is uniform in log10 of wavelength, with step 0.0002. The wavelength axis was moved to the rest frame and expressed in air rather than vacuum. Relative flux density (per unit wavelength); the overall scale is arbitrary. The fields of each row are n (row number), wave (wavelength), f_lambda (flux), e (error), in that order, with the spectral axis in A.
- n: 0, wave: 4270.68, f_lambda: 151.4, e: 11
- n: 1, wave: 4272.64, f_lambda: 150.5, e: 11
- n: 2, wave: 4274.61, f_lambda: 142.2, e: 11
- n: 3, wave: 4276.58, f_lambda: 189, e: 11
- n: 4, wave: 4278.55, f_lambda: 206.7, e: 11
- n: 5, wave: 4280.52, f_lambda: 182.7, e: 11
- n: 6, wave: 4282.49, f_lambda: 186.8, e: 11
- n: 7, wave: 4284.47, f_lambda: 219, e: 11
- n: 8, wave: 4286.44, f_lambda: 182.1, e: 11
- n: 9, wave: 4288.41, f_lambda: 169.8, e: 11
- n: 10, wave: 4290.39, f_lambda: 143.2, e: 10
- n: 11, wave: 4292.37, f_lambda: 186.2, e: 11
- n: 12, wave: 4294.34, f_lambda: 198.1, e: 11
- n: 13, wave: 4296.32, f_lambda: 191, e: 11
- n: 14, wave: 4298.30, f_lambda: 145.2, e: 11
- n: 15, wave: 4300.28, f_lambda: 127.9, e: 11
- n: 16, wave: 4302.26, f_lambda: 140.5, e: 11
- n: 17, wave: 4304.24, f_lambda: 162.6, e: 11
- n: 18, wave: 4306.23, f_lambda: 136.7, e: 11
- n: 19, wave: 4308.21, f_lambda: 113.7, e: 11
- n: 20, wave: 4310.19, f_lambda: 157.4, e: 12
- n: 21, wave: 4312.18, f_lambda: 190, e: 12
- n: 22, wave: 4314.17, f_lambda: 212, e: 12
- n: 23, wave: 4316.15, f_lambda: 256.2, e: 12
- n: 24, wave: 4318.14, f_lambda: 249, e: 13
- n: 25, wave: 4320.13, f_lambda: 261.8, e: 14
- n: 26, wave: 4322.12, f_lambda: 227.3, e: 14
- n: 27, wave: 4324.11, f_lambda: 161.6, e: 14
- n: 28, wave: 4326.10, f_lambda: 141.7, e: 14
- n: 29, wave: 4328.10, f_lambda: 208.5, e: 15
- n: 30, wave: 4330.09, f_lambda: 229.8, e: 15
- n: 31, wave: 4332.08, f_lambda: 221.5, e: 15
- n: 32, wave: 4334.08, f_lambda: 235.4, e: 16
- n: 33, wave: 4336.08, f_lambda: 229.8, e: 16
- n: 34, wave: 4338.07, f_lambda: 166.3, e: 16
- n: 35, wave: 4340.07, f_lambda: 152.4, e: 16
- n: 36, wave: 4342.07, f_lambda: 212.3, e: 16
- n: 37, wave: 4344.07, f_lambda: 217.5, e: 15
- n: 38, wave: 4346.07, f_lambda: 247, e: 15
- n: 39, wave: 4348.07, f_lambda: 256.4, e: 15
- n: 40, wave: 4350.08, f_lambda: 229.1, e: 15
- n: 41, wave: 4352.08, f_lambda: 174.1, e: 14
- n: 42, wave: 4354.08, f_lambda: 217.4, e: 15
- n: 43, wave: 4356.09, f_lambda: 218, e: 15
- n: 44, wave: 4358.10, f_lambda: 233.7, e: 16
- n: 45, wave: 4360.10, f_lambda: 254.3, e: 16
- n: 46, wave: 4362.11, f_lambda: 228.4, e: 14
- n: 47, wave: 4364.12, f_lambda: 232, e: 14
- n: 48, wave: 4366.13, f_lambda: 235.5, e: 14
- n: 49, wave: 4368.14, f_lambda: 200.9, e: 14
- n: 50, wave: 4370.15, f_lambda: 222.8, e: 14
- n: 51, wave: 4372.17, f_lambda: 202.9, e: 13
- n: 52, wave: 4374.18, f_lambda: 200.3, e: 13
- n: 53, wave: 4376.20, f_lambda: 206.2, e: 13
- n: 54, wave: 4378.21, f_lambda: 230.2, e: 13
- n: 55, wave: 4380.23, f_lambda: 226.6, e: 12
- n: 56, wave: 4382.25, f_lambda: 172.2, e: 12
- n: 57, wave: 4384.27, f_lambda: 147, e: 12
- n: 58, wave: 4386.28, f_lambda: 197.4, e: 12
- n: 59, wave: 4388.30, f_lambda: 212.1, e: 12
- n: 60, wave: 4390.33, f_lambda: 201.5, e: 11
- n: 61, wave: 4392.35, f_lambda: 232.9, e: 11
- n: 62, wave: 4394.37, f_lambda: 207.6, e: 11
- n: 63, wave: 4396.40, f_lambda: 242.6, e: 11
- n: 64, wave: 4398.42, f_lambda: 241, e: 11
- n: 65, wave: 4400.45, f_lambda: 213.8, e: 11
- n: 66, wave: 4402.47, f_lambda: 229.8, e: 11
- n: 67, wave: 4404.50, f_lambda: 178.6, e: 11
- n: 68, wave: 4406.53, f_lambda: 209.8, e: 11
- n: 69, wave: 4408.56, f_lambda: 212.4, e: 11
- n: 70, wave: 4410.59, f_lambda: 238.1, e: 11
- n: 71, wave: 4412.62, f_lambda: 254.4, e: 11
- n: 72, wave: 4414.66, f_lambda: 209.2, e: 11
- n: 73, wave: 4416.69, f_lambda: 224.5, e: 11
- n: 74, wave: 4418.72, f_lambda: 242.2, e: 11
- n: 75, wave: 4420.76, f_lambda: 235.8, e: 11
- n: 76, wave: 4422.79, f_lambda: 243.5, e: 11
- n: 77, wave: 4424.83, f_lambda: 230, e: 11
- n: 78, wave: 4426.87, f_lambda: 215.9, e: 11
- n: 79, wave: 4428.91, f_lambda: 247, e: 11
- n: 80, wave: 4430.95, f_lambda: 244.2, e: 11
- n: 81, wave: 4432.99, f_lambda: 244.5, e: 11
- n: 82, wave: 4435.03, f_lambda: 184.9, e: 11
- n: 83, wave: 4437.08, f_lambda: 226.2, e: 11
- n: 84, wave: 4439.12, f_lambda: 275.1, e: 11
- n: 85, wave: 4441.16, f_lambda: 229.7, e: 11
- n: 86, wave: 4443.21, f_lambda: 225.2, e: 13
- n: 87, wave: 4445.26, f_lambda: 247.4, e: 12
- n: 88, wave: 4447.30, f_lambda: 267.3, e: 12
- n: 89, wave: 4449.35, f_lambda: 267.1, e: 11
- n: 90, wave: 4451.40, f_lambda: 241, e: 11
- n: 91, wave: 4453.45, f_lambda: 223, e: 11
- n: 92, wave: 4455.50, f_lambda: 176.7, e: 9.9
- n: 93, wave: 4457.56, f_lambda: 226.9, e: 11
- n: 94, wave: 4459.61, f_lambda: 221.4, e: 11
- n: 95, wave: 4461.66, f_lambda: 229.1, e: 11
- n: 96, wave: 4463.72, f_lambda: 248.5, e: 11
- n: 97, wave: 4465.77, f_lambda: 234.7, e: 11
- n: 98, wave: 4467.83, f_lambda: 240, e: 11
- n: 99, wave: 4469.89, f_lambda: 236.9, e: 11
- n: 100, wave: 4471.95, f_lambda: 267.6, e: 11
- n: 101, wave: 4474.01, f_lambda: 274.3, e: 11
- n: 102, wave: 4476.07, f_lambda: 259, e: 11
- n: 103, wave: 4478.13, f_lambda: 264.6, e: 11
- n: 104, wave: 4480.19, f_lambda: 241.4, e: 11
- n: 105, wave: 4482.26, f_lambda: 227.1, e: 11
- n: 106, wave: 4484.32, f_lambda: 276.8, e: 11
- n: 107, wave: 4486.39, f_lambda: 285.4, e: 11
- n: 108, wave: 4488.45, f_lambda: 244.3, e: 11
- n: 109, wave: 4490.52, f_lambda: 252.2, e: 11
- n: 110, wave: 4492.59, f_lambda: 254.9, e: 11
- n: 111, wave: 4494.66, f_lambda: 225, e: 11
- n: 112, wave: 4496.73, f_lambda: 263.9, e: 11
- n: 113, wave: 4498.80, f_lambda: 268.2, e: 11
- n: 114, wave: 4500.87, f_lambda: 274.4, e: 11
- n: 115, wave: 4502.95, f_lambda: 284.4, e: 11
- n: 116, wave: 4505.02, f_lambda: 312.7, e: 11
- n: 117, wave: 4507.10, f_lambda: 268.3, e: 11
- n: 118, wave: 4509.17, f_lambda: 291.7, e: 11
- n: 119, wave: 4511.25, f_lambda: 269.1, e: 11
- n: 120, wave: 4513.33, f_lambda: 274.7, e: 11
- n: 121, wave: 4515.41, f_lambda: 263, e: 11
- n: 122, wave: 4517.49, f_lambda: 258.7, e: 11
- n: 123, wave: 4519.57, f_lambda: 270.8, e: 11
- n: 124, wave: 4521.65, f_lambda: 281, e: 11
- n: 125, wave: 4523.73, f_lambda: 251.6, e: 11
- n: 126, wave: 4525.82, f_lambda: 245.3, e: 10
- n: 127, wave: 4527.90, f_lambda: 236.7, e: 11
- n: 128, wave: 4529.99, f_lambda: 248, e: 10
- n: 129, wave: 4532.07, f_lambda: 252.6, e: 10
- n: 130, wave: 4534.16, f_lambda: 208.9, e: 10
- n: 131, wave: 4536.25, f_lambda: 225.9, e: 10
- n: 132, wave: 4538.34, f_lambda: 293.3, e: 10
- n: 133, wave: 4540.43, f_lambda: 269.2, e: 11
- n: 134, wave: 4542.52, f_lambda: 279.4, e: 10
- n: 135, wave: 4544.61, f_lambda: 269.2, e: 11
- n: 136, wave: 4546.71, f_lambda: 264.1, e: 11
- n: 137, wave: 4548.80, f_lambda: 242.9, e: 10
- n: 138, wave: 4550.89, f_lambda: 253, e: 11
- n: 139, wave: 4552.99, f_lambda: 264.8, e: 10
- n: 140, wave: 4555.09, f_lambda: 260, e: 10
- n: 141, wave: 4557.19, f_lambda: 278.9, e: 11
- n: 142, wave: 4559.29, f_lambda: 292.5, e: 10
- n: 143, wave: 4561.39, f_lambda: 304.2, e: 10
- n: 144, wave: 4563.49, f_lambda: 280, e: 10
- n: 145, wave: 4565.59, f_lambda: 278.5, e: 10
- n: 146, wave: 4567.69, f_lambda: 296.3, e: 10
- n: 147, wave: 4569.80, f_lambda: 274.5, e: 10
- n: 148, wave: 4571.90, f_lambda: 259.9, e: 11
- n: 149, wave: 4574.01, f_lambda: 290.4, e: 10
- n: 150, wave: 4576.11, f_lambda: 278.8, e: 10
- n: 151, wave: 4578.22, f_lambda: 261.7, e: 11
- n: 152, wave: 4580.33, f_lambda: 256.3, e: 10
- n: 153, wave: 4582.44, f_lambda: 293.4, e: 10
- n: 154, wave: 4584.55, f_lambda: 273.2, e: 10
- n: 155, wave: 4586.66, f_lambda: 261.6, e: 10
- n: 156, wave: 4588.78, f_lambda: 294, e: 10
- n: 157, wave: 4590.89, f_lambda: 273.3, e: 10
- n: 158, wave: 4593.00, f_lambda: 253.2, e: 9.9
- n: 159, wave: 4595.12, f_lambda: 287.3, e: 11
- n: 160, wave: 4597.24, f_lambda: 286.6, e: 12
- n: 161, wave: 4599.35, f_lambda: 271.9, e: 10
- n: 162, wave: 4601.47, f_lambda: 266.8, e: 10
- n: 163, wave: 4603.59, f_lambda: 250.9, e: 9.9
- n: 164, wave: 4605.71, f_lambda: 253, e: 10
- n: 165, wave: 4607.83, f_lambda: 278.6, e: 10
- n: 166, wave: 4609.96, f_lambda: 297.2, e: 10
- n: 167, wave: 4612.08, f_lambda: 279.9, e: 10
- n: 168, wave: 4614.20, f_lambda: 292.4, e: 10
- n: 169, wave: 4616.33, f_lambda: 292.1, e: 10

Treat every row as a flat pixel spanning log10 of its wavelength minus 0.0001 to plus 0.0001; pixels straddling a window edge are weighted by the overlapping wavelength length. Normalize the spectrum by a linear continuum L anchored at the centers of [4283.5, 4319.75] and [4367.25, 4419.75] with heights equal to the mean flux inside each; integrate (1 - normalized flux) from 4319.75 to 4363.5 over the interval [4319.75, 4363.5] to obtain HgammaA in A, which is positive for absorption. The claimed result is -4.6 A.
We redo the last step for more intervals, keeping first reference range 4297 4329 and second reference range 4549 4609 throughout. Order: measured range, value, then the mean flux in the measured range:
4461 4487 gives -1.70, 252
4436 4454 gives -1.44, 245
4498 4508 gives -1.41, 282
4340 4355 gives -1.88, 217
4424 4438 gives -0.35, 227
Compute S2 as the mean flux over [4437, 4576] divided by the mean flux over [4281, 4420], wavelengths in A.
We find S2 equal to 1.26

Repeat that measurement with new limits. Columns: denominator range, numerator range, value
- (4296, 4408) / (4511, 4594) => 1.31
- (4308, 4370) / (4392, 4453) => 1.09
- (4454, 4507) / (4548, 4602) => 1.09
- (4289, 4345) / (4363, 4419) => 1.14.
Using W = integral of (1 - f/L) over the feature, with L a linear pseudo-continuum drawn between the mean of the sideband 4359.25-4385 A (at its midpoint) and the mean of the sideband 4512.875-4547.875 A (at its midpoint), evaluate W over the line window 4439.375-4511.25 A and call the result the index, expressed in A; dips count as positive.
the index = -2.9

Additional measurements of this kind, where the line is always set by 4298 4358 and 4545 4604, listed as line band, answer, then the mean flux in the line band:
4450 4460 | 0.73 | 219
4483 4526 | -2.68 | 268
